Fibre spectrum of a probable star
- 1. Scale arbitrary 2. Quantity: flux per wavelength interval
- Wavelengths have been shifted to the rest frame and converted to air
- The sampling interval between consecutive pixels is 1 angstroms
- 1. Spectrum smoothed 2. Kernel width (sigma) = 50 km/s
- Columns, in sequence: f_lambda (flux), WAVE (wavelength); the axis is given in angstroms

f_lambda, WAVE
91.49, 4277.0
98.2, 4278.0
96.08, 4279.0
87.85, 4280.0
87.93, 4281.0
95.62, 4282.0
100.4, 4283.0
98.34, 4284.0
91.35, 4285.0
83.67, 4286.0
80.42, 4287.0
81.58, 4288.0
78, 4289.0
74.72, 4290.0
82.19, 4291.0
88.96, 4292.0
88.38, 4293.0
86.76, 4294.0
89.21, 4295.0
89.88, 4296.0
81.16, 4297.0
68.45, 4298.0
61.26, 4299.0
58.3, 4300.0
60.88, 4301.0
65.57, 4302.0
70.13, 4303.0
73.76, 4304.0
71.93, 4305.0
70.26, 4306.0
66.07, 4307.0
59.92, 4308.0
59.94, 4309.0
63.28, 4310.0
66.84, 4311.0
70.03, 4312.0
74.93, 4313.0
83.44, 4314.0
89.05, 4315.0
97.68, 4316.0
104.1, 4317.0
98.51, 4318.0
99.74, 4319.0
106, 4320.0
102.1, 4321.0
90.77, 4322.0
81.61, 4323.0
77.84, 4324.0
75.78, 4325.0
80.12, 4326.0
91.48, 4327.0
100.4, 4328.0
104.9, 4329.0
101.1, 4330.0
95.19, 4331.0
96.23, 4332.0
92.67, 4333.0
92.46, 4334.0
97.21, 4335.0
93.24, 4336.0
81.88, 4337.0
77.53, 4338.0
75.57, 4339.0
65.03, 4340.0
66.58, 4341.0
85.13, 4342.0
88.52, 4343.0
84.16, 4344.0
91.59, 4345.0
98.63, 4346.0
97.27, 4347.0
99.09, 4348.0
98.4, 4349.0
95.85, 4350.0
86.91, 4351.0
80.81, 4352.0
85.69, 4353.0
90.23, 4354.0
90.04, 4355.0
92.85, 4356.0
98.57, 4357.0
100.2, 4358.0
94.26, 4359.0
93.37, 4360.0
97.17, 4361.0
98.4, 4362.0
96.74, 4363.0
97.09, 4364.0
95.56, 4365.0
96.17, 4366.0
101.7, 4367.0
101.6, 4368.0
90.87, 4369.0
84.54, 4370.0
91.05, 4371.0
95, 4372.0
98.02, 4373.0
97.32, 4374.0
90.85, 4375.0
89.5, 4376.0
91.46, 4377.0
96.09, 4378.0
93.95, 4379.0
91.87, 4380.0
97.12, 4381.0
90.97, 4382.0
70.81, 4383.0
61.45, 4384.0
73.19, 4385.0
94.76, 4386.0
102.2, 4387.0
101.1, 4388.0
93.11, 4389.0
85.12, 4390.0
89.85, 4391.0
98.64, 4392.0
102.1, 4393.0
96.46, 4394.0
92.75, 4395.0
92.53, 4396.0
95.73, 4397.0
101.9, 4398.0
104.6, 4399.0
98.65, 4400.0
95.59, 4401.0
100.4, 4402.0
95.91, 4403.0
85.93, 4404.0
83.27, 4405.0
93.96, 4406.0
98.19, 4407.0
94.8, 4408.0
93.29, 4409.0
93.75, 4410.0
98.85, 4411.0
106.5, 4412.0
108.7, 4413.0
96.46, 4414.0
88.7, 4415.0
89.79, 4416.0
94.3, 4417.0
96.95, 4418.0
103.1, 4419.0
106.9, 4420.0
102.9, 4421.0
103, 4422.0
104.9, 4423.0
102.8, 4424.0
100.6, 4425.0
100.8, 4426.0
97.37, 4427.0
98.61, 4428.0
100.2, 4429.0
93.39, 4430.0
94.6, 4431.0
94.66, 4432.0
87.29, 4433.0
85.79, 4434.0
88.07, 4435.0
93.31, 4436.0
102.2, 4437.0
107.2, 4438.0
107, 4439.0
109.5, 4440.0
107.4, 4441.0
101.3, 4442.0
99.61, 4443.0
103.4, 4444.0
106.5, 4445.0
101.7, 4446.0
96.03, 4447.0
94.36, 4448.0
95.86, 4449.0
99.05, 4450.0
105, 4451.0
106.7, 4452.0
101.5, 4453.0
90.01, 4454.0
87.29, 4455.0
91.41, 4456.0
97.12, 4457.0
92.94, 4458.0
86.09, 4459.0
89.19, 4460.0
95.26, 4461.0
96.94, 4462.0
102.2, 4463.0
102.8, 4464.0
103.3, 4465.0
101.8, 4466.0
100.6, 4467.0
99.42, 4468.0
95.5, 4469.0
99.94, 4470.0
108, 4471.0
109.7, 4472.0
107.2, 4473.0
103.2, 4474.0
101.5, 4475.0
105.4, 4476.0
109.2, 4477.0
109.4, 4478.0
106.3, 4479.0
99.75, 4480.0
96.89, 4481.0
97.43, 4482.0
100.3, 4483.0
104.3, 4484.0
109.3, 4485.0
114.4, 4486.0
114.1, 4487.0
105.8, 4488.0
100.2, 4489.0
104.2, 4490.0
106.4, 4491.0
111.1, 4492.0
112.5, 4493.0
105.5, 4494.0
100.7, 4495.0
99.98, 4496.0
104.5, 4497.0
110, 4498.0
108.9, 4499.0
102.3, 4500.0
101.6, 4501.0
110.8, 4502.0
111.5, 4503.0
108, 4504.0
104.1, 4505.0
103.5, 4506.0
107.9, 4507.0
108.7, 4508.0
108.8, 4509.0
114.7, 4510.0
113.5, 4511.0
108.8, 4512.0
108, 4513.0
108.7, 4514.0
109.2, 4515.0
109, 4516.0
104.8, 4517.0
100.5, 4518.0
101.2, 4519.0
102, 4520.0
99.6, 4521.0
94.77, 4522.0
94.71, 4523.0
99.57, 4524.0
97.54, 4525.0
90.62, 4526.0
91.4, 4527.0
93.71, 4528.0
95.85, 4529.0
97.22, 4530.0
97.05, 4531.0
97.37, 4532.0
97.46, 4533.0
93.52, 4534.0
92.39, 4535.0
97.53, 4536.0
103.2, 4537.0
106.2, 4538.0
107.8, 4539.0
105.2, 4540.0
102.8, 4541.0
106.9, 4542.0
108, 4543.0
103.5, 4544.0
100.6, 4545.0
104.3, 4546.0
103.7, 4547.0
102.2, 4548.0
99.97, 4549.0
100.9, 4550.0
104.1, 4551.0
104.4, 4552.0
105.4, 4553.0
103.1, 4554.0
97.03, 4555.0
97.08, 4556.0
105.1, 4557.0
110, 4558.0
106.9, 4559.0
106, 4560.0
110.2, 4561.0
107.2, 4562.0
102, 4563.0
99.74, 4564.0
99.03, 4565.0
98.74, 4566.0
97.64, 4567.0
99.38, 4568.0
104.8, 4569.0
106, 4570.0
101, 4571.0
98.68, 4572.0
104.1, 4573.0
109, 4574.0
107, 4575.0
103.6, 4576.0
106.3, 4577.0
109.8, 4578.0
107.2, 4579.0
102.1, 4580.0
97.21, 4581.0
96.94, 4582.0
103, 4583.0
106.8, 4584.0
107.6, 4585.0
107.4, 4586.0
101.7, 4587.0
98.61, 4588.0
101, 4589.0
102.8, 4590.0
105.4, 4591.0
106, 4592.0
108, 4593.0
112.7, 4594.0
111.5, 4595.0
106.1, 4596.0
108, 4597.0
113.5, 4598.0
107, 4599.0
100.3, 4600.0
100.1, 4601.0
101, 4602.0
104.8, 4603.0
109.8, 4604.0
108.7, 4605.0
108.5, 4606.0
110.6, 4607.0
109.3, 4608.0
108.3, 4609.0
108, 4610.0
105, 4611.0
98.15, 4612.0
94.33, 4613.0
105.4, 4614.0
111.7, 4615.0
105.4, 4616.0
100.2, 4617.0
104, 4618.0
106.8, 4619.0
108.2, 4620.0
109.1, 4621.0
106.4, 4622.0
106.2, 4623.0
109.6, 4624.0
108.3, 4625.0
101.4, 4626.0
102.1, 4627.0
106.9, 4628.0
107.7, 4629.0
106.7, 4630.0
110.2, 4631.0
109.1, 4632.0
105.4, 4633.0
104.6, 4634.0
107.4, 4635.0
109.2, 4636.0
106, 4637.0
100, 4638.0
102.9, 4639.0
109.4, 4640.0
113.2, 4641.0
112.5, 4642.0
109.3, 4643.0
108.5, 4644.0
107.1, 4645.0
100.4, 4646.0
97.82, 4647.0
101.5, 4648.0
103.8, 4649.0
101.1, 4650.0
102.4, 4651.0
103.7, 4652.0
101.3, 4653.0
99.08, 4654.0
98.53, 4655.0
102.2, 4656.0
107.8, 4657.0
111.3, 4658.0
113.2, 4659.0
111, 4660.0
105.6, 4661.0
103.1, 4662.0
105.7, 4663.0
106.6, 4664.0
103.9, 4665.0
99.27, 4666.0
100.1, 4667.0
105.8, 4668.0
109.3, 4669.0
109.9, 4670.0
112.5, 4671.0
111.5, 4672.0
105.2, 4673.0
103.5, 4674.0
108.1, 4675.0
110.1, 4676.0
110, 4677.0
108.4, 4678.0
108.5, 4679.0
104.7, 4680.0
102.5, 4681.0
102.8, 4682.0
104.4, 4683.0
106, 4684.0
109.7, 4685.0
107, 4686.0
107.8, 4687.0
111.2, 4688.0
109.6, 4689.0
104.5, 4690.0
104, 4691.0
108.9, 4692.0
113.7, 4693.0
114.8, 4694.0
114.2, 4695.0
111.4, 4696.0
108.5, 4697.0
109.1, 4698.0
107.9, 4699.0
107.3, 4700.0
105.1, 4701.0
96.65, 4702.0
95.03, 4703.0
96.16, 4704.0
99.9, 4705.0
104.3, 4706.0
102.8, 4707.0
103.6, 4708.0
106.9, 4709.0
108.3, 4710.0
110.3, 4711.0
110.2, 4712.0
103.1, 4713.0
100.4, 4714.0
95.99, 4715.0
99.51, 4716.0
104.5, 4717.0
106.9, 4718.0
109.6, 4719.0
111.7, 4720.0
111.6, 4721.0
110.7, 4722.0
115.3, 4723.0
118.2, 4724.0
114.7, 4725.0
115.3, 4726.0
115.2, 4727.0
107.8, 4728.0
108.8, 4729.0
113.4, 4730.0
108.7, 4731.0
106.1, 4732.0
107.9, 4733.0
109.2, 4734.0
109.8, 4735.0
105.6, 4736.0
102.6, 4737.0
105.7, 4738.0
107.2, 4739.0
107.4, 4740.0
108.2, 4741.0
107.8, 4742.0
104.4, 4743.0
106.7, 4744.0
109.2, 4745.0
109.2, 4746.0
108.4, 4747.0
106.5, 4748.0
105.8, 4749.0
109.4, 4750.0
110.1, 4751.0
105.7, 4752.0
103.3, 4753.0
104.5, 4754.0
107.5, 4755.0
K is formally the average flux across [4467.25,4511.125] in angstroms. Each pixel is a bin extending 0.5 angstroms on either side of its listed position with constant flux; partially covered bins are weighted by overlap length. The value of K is 106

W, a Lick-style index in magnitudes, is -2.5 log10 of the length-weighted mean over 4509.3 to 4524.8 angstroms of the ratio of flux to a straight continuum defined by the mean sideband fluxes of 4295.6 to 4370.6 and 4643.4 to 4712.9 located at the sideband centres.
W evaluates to -0.08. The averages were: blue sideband 86.2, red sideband 106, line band 105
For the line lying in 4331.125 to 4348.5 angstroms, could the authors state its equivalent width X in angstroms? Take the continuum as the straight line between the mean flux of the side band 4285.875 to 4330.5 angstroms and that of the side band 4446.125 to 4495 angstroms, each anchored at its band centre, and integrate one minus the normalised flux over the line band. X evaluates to -0.47 angstroms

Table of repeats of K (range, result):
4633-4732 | 107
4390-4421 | 96.5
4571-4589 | 104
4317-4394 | 91.6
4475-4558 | 104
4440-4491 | 101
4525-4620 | 103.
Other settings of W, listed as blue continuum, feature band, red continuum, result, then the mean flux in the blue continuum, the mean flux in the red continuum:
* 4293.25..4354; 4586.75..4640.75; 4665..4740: -0.044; 83.7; 107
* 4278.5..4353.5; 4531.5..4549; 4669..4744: -0.046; 84.5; 107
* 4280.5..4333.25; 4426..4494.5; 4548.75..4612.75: -0.063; 83.1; 104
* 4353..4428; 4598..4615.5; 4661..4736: -0.021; 95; 107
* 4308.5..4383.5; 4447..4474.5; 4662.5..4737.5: -0.032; 90.1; 107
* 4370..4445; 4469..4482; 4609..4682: -0.058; 95.8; 106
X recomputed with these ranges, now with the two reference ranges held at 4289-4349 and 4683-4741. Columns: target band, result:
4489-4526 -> -4.0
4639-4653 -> -0.2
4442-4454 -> -1.2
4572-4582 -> -0.5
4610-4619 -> -0.2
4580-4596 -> -0.7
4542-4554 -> -0.8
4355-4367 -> -1.5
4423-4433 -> -0.9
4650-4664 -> -0.1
